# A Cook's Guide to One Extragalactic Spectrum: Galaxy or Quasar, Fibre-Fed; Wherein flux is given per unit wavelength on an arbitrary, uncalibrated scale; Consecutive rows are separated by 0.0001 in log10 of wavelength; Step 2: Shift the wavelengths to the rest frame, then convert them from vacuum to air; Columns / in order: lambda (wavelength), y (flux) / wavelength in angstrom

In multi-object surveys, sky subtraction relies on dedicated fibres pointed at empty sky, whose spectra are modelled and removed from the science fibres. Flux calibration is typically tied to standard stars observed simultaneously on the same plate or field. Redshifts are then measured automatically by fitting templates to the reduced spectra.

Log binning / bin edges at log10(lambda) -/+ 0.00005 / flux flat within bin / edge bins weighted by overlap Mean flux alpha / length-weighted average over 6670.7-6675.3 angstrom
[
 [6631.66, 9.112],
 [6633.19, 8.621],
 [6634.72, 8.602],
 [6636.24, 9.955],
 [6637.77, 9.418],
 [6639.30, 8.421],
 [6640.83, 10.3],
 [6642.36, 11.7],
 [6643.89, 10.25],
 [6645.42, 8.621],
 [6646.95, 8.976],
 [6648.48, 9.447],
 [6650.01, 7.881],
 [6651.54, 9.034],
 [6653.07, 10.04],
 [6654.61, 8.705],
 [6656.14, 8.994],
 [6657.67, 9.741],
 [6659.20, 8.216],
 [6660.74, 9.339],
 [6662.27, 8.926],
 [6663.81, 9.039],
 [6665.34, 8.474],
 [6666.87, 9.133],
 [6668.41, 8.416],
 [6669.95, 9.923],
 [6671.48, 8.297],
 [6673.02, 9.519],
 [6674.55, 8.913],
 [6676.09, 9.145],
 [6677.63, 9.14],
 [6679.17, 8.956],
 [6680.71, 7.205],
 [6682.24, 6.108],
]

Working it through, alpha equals 8.93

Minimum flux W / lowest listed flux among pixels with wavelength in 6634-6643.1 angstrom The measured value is 8.421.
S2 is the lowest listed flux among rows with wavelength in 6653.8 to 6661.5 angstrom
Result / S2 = 8.216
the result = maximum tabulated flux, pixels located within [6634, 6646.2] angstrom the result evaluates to 11.7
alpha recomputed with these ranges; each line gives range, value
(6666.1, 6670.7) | 9.15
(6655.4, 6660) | 8.98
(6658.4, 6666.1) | 8.8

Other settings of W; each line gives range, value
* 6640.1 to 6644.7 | 10.25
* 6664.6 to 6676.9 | 8.297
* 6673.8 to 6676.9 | 8.913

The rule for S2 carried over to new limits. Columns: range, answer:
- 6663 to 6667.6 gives 8.474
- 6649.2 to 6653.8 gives 7.881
